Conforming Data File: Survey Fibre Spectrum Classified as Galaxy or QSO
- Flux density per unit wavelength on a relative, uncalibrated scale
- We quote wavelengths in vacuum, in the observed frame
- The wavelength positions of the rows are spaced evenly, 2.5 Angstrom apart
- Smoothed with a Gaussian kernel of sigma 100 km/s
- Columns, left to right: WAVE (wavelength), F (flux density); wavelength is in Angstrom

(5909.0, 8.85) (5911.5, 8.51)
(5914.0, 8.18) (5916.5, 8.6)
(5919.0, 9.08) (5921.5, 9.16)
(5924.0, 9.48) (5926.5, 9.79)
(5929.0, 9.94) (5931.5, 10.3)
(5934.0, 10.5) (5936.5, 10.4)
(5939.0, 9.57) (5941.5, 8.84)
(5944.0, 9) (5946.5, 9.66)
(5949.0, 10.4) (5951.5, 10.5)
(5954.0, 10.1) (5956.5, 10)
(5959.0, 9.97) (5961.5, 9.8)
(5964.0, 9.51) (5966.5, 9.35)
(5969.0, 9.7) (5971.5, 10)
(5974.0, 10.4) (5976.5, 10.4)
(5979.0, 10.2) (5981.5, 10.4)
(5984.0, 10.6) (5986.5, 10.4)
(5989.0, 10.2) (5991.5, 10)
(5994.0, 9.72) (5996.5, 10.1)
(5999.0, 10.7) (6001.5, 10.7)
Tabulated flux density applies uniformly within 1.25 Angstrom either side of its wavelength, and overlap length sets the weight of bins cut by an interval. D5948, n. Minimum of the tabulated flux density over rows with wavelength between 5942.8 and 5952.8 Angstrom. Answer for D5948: 9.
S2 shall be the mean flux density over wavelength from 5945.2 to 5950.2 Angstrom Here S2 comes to 10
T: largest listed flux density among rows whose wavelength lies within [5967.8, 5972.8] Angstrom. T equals 10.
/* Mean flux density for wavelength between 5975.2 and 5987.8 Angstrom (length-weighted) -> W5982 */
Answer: 10.4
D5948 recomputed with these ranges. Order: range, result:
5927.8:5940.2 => 9.57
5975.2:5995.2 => 9.72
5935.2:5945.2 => 8.84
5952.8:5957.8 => 10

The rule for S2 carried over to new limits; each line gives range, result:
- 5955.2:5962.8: 9.92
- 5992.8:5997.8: 9.92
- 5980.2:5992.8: 10.3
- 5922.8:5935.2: 10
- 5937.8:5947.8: 9.27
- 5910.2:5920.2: 8.59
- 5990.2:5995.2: 9.86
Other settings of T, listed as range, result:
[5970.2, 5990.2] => 10.6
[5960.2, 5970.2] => 9.8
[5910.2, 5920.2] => 9.08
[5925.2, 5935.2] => 10.5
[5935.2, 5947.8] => 10.4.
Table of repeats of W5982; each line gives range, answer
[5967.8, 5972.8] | 9.86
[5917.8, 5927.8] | 9.38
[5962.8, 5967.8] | 9.43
